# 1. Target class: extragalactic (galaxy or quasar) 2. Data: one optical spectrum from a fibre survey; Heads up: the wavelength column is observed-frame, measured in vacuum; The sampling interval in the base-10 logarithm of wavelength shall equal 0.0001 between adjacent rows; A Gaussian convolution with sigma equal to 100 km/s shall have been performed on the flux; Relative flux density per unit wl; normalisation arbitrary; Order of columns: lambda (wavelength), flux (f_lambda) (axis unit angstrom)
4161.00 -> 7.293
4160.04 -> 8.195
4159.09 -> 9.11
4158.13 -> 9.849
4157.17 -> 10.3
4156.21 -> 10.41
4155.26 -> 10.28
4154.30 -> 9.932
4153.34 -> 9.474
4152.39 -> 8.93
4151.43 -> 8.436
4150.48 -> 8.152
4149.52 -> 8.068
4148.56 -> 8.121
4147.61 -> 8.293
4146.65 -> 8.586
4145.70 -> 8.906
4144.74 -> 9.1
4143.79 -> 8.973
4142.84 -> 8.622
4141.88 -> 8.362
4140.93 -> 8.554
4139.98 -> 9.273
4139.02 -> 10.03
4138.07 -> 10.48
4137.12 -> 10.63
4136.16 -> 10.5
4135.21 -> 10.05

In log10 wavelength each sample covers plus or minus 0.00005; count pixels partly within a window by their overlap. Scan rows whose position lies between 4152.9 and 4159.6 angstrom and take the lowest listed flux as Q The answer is 9.11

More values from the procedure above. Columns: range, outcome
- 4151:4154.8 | 8.436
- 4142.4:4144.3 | 8.622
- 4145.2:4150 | 8.068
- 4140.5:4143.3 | 8.362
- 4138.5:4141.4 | 8.554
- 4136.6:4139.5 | 10.03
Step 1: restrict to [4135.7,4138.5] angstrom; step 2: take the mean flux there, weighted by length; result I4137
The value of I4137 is 10.5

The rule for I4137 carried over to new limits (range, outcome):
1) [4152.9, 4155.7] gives 9.87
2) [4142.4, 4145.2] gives 8.93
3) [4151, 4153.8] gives 8.96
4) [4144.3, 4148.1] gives 8.71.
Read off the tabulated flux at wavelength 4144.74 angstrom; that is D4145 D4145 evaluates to 9.1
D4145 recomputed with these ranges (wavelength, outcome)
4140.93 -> 8.554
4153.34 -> 9.474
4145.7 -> 8.906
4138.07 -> 10.48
